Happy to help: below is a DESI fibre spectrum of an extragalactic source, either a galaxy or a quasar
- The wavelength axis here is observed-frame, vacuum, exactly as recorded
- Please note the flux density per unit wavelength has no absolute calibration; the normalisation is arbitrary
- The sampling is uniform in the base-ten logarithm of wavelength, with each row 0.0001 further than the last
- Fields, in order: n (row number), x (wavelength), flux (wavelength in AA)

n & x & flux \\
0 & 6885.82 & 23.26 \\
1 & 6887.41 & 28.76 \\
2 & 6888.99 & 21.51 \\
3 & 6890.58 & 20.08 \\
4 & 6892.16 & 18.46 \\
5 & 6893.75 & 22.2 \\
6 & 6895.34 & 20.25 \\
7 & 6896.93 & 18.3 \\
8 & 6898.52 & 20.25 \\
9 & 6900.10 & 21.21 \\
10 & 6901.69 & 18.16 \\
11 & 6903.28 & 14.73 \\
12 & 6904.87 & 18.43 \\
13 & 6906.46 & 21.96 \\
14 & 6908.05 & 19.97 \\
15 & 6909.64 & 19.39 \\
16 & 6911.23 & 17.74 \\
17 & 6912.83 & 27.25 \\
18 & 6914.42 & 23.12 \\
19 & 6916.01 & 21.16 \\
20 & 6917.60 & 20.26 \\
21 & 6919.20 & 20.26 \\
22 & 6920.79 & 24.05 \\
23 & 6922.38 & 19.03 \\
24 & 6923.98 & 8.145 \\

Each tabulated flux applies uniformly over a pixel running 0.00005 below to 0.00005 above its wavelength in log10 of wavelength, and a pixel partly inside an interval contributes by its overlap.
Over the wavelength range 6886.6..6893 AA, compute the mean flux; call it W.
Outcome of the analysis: 22.2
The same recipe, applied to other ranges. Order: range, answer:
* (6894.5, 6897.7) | 19.3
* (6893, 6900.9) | 20.4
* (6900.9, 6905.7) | 17.1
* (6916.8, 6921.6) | 21.5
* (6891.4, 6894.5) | 20.3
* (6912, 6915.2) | 25.1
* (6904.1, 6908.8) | 20.1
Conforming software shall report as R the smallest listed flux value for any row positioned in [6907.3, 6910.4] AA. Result 19.39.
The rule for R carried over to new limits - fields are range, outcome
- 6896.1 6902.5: 18.16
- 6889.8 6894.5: 18.46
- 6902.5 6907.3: 14.73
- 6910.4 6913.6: 17.74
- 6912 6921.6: 20.26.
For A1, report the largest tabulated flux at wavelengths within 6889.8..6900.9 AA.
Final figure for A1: 22.2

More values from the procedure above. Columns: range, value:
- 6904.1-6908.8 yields 21.96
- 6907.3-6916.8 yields 27.25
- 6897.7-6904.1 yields 21.21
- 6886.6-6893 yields 28.76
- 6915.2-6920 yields 21.16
